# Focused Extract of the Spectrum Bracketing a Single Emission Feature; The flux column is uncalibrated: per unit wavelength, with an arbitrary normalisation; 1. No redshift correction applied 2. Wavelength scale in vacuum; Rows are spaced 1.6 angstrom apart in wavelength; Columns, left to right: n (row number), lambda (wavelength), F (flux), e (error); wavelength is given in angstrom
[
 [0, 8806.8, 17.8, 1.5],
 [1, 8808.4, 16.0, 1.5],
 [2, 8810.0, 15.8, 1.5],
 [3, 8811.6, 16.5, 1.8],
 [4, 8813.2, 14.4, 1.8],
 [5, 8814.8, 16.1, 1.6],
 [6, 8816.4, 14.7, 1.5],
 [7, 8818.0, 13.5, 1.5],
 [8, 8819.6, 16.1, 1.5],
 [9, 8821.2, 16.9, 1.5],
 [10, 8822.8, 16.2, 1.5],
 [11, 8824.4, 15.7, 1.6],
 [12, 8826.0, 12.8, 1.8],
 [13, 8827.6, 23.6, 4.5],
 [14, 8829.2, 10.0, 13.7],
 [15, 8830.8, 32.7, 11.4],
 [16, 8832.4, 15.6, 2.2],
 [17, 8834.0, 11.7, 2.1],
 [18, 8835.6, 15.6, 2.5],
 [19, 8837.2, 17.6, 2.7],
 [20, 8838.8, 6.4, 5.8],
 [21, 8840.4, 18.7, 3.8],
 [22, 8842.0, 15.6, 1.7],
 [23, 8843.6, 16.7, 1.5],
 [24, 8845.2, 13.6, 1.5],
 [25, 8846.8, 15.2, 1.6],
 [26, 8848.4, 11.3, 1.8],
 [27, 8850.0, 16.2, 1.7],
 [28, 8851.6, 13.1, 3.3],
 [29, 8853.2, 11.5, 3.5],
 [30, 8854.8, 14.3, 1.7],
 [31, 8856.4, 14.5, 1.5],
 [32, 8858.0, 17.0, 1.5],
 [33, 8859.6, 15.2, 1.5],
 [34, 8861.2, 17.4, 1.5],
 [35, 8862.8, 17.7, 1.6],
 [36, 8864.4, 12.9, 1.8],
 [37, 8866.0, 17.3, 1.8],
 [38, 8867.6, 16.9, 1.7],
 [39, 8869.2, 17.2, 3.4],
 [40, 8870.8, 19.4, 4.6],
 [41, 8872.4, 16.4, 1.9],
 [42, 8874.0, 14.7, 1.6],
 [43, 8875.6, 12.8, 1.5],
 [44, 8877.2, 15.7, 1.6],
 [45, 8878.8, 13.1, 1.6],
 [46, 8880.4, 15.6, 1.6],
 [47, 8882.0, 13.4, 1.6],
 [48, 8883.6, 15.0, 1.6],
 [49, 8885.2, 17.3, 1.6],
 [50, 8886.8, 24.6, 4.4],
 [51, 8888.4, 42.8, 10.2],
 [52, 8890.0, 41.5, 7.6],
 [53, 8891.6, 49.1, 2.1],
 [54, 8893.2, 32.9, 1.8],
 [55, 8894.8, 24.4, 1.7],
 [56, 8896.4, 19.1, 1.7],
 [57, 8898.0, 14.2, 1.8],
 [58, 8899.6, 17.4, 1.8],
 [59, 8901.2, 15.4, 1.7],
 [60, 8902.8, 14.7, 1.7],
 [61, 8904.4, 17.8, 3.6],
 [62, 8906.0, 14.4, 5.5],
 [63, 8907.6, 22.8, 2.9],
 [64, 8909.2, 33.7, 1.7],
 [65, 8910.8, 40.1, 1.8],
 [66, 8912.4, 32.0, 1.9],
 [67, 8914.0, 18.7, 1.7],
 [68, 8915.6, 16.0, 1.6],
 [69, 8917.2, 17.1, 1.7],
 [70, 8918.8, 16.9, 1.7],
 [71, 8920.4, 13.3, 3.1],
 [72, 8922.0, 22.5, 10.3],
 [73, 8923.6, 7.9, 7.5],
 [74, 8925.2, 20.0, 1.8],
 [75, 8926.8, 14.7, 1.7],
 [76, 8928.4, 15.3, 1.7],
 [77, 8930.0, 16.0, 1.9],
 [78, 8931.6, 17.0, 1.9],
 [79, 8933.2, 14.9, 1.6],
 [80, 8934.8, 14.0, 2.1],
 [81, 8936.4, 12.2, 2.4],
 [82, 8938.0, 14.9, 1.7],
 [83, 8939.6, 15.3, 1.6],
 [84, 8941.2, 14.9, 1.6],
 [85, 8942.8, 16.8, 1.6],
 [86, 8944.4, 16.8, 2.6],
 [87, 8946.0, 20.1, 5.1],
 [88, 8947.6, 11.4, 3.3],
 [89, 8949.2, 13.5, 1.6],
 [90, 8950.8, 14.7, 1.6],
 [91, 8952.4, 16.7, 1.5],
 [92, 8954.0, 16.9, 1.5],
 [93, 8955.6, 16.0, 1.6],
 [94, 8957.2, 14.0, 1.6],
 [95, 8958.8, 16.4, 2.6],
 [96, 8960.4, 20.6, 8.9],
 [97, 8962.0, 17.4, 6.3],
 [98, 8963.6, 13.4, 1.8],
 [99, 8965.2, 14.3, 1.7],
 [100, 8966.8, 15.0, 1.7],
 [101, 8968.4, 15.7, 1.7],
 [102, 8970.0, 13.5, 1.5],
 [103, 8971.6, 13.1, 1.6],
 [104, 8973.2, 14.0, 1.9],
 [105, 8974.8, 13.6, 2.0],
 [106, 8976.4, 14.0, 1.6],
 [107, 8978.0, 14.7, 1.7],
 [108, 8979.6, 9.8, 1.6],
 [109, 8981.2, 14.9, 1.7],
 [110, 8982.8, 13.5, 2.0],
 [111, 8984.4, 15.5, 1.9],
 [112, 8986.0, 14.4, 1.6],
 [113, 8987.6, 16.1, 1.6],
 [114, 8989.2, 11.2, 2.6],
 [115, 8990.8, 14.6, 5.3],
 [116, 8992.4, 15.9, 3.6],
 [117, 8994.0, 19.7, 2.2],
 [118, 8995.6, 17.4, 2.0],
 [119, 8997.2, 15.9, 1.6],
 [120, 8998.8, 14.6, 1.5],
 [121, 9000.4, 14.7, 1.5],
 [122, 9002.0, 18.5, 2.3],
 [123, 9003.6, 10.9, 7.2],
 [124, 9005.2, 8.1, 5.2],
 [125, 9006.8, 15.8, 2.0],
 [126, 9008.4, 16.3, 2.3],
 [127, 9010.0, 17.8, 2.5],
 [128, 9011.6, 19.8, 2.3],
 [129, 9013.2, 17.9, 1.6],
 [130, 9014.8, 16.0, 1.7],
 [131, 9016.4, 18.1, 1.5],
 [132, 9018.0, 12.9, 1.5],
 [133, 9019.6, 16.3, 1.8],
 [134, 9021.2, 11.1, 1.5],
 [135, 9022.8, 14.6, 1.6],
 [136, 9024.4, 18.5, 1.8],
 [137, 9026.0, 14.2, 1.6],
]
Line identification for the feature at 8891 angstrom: [S II]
